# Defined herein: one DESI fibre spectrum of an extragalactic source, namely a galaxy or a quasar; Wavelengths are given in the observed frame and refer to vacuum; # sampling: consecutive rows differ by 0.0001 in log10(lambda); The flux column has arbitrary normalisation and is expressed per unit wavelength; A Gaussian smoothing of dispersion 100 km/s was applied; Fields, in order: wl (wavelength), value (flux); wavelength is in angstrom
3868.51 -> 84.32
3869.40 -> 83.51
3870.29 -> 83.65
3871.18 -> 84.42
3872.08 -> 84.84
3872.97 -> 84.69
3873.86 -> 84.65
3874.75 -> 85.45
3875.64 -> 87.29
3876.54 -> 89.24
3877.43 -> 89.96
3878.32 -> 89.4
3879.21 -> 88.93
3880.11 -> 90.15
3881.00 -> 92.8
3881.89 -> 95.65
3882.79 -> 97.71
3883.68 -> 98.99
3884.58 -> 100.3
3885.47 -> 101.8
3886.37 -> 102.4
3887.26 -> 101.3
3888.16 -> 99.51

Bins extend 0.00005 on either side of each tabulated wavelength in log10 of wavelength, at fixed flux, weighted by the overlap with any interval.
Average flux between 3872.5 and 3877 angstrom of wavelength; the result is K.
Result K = 86.3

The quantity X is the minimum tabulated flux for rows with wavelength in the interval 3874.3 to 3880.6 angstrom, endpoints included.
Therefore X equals 85.45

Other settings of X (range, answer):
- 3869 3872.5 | 83.51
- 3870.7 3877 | 84.42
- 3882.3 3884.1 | 97.71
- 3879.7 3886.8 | 90.15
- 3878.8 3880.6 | 88.93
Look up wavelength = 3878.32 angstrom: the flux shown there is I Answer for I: 89.4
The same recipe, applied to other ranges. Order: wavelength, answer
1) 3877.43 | 89.96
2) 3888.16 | 99.51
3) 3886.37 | 102.4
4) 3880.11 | 90.15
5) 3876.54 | 89.24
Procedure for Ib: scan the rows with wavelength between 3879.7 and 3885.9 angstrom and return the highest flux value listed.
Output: 101.8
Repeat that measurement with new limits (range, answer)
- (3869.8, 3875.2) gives 85.45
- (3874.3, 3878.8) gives 89.96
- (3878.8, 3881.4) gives 92.8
